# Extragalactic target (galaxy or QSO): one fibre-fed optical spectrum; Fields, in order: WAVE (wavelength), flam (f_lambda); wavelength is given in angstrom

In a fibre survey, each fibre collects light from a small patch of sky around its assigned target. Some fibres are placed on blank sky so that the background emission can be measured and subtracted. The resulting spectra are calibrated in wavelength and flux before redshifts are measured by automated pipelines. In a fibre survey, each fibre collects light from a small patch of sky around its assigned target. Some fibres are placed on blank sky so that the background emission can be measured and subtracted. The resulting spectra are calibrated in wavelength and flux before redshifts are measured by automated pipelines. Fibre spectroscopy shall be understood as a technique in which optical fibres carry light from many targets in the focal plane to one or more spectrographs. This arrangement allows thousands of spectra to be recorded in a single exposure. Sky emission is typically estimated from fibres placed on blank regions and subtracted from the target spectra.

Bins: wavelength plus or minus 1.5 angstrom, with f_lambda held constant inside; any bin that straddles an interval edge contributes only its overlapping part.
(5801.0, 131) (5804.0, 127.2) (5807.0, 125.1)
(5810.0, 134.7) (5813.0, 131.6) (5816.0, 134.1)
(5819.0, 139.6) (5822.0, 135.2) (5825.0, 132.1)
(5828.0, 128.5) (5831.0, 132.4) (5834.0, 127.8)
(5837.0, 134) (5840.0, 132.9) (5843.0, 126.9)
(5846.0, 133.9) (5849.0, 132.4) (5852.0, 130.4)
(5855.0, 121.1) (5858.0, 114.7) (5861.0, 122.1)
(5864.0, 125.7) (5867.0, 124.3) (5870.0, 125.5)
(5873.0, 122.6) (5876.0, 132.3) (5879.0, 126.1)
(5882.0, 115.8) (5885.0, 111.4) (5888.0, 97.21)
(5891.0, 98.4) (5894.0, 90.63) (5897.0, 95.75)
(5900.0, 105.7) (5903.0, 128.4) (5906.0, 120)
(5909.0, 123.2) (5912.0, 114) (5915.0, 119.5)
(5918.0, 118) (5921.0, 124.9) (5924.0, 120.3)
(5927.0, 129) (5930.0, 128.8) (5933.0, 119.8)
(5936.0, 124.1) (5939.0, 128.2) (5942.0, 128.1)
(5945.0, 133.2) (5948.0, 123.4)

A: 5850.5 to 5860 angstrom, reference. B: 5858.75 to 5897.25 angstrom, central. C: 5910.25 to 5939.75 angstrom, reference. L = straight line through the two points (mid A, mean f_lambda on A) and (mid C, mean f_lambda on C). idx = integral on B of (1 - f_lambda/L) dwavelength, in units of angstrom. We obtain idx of 2.3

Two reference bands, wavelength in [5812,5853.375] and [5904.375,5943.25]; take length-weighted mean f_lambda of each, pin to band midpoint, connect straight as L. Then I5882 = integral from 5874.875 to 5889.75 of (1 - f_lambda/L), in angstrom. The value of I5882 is 1.3 angstrom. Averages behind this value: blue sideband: 132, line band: 116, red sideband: 123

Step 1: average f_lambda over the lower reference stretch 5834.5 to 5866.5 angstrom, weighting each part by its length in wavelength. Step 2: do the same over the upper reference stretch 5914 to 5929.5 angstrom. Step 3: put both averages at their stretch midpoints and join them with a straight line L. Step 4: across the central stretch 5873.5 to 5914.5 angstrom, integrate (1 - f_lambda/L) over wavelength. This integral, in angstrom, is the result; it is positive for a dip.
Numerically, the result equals 3.93 angstrom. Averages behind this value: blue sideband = 127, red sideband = 123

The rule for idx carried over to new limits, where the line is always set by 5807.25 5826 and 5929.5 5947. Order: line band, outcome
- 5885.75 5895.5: 2.48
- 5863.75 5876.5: 0.51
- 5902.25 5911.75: 0.48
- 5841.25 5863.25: 0.98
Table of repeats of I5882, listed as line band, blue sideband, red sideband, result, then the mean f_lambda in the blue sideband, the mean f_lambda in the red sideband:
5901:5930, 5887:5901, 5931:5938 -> -3.0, 97.3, 123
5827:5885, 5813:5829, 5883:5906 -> -3.1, 134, 105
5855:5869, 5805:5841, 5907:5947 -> 0.8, 132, 124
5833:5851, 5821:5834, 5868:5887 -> -0.4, 131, 122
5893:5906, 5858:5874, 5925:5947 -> 1.8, 123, 127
